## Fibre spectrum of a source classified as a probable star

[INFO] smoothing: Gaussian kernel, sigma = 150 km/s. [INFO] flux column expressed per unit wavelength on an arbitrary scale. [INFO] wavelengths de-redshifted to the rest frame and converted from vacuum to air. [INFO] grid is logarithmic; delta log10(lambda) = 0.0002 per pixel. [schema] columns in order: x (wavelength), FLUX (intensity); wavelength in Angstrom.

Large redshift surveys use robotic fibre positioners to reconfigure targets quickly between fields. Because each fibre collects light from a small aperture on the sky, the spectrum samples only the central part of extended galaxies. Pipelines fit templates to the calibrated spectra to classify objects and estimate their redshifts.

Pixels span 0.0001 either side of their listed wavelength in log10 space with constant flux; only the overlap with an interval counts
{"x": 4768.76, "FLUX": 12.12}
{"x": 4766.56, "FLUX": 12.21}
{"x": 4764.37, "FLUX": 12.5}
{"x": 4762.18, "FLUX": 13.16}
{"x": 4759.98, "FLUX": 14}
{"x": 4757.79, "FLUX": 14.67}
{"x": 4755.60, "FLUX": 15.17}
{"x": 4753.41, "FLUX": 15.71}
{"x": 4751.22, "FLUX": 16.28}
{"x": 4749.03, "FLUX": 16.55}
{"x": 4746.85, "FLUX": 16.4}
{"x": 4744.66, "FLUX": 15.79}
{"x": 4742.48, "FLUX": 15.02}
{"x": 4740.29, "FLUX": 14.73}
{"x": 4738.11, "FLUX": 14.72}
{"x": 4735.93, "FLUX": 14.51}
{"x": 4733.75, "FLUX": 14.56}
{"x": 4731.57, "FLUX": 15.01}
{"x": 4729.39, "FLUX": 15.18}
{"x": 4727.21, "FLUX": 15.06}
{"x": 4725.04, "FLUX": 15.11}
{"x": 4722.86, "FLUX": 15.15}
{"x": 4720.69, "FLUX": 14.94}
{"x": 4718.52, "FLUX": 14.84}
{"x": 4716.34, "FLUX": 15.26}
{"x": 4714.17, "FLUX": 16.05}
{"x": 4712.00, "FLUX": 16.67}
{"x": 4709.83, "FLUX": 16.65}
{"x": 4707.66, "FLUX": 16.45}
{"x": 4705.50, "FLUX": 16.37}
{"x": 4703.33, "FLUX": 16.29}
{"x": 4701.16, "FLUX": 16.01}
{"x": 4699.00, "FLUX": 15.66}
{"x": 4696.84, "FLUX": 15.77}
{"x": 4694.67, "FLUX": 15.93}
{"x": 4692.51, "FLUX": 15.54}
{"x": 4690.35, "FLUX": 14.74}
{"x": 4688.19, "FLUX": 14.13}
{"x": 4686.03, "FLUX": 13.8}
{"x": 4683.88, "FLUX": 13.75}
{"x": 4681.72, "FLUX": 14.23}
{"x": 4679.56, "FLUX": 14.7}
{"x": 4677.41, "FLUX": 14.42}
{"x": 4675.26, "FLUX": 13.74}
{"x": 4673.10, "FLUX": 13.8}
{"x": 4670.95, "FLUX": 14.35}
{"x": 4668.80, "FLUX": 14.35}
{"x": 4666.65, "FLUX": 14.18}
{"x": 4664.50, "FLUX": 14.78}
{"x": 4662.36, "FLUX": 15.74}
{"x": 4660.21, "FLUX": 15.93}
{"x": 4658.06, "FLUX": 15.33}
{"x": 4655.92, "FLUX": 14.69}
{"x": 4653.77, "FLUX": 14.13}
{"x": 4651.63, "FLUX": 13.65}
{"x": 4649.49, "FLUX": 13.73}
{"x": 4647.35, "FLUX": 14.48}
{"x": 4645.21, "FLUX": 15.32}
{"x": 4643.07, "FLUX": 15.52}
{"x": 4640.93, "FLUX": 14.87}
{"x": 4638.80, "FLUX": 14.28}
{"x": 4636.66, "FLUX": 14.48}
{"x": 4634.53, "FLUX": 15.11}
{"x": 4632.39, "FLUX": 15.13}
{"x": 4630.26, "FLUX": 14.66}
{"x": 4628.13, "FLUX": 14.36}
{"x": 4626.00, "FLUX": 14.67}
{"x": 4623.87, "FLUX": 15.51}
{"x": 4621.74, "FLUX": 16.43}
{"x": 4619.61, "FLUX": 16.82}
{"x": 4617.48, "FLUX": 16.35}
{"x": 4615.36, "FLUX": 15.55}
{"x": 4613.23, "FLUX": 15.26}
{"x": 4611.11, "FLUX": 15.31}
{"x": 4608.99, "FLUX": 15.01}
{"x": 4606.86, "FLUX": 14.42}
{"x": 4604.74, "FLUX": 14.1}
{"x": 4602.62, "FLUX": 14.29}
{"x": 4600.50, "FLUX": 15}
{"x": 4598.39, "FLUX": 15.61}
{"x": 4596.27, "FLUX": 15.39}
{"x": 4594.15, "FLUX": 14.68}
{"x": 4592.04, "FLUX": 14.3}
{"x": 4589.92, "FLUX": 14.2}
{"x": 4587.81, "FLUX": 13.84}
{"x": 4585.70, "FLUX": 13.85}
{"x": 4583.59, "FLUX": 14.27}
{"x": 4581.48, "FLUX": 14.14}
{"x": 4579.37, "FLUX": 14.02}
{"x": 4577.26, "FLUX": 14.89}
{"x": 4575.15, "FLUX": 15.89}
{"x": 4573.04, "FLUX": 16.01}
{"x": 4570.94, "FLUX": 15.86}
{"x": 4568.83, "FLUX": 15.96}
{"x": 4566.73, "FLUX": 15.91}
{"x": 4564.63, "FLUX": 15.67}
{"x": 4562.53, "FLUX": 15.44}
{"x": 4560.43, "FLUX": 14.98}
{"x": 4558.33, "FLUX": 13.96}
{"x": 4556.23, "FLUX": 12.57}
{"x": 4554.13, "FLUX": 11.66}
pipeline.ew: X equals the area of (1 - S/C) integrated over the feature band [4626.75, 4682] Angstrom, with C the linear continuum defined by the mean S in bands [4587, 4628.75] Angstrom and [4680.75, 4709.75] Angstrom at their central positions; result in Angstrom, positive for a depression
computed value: 2.2 Angstrom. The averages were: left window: 15.1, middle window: 14.6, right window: 15.3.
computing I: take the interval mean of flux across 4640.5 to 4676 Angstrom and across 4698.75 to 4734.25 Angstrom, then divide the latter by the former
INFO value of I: 1.07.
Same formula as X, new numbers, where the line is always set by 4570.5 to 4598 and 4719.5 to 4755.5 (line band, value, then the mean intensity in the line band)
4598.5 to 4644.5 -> -0.8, 15.1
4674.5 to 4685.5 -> 0.7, 14.2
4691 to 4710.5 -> -1.1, 16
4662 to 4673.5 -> 0.4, 14.5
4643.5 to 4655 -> 0.5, 14.3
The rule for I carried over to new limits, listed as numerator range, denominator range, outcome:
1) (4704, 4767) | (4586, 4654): 1.02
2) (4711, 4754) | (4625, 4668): 1.04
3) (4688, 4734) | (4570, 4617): 1.05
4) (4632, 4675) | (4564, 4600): 0.98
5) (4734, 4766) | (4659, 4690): 1.03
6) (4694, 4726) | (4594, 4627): 1.03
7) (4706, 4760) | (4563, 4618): 1.03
